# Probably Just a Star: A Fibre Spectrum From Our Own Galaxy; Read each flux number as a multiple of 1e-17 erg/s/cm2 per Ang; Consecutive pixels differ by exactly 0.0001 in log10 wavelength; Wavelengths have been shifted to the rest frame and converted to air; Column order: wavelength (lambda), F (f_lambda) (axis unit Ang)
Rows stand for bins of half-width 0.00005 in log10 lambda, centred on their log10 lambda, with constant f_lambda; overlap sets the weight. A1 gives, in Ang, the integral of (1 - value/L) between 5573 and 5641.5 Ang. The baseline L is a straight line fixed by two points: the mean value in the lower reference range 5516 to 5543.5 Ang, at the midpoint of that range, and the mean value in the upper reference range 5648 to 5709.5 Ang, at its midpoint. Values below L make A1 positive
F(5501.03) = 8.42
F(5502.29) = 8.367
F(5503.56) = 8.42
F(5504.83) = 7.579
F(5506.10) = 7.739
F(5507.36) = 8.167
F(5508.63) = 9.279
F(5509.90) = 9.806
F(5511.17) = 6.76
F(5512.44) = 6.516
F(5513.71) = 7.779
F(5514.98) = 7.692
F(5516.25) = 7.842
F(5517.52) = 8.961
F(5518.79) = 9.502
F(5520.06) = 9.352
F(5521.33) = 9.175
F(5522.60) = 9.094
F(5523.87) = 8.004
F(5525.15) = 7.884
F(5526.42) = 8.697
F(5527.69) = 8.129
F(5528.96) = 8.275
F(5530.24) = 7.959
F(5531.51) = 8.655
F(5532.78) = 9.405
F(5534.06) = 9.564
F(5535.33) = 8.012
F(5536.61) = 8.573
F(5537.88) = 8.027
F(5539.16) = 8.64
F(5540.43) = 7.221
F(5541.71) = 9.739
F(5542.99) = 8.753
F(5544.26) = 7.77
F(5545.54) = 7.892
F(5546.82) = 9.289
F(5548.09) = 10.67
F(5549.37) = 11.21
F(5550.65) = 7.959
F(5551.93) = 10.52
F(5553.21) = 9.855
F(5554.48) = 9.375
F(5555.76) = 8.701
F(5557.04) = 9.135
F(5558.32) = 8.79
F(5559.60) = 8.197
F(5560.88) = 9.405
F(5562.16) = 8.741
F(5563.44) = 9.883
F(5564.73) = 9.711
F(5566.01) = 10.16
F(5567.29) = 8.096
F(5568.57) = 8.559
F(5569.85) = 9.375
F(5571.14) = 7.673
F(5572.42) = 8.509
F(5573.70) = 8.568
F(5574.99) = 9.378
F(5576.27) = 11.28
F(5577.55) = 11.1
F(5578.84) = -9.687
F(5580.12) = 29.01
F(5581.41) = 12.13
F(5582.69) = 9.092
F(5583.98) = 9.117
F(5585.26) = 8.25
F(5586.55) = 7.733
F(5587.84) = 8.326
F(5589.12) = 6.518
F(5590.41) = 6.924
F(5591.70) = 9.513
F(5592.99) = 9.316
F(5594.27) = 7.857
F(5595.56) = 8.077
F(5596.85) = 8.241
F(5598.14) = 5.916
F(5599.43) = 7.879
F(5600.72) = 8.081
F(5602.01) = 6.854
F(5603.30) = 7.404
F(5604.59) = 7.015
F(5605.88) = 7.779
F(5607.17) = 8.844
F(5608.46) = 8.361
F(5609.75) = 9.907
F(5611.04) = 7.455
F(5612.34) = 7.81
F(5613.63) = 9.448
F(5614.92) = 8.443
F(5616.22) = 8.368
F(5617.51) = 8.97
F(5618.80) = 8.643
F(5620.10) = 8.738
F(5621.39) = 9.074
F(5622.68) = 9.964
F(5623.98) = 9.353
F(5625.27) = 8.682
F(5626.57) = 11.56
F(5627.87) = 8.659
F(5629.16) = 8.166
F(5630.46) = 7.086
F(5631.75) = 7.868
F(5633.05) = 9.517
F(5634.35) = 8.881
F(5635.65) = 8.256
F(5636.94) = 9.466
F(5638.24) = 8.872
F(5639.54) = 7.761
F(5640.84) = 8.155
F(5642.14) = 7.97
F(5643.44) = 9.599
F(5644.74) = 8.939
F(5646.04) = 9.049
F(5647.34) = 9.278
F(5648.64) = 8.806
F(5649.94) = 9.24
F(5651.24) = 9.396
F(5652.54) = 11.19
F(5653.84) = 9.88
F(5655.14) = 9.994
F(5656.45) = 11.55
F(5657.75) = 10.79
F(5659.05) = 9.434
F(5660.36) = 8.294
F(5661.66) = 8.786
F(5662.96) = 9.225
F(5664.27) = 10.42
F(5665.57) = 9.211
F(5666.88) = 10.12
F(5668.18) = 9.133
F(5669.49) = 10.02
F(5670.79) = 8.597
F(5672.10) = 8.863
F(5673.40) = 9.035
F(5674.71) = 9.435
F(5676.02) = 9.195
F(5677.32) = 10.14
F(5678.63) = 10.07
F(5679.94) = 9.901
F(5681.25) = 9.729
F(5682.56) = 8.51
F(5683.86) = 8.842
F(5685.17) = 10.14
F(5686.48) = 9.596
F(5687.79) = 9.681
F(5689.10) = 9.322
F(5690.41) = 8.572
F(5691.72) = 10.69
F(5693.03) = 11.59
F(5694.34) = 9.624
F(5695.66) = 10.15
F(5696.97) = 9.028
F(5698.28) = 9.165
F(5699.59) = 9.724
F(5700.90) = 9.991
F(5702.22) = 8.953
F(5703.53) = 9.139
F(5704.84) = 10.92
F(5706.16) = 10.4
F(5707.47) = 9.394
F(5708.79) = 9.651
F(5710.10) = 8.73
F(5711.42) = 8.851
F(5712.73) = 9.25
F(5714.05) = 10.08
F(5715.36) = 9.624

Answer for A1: 3.8 Ang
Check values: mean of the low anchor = 8.62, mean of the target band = 8.64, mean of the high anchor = 9.65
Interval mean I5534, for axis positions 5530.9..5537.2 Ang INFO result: 8.84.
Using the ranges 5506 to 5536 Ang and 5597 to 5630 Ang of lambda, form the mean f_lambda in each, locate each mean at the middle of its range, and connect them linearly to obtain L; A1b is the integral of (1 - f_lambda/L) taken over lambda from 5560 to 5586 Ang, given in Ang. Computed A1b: -3.0 Ang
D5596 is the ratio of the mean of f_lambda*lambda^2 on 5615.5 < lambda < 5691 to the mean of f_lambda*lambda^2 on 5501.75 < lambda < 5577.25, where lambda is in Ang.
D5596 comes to 1.10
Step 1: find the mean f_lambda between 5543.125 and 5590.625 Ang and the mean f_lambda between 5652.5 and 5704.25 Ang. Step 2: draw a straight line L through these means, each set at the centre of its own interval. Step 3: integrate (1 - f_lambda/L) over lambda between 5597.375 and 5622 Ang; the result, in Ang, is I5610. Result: 3.1 Ang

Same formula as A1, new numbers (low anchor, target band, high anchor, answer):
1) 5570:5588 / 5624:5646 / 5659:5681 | 1.50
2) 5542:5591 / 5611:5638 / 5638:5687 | 1.38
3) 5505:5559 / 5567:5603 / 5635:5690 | 1.32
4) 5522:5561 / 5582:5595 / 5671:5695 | 1.13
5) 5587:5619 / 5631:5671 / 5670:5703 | -1.62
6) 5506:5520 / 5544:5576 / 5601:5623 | -3.15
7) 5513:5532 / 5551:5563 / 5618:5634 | -0.77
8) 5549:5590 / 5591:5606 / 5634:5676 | 2.27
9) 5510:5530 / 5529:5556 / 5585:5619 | -2.34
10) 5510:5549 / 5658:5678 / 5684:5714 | 0.18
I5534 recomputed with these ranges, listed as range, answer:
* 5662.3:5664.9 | 9.8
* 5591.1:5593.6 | 9.41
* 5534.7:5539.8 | 8.31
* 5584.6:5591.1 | 7.57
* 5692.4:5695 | 10.6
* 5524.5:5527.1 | 8.28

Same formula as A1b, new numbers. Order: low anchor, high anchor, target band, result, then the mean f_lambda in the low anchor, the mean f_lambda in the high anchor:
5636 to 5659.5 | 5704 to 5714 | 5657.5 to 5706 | -0.2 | 9.4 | 9.62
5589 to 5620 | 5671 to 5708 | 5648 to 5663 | -1.2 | 8.1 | 9.62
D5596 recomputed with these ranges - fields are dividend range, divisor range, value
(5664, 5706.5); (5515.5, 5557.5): 1.15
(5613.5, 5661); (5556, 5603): 1.06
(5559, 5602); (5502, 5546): 1.07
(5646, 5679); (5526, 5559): 1.13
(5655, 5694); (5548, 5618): 1.13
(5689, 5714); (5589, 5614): 1.25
